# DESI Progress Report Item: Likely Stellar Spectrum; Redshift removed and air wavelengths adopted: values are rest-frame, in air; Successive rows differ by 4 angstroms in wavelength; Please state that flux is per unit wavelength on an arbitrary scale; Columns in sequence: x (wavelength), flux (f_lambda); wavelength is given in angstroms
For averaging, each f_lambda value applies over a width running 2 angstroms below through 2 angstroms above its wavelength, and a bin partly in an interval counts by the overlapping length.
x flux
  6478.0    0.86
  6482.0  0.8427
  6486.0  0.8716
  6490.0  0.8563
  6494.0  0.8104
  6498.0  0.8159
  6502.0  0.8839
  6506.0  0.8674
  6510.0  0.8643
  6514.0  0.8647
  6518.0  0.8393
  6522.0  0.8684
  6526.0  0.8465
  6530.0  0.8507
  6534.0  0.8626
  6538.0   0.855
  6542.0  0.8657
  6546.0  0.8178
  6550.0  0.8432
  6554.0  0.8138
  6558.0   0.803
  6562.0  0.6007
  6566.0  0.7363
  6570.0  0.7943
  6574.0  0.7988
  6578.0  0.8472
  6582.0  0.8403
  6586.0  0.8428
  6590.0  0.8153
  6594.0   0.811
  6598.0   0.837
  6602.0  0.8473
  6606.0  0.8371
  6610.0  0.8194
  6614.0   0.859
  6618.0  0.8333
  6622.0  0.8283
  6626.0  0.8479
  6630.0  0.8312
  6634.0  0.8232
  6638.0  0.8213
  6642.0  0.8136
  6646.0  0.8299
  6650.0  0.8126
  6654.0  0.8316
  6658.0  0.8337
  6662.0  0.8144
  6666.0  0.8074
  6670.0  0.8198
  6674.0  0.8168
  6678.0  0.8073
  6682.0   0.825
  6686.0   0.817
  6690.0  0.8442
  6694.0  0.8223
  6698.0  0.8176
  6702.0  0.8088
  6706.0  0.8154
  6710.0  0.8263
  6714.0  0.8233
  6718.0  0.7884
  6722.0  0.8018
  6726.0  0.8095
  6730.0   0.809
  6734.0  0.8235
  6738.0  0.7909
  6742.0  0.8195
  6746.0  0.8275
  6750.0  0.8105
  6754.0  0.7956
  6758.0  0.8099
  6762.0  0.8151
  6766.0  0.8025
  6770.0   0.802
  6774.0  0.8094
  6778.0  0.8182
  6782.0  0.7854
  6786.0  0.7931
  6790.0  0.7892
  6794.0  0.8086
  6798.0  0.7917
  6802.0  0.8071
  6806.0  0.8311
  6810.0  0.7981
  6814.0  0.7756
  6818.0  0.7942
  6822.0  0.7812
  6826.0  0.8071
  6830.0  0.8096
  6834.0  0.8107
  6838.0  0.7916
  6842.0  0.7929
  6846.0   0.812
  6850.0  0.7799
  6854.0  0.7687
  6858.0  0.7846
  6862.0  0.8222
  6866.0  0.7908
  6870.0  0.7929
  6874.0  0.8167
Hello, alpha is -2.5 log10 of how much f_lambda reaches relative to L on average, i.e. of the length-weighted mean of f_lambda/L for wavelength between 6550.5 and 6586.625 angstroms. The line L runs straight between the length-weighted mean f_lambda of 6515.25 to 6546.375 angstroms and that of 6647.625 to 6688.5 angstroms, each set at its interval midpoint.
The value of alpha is 0.08 mag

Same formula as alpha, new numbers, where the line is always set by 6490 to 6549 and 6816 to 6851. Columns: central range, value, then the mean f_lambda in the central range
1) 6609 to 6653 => 0.00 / 0.829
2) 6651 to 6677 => 0.01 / 0.82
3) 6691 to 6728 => 0.01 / 0.813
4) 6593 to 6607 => 0.00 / 0.834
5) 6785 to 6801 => 0.01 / 0.797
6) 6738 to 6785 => 0.00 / 0.808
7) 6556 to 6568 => 0.18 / 0.713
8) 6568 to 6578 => 0.05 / 0.807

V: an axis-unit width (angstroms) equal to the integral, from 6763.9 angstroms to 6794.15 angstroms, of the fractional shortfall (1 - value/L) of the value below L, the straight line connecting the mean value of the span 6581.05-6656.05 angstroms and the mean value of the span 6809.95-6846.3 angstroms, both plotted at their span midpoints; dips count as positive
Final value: 0.1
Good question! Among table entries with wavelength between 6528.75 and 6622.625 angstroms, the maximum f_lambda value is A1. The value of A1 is 0.8657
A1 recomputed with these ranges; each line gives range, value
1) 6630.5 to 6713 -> 0.8442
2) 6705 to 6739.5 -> 0.8263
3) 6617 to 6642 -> 0.8479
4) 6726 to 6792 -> 0.8275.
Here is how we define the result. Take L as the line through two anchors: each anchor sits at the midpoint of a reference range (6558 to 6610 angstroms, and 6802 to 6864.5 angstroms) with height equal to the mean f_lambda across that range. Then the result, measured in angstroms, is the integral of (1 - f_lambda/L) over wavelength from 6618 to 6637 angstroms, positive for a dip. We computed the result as -0.7 angstroms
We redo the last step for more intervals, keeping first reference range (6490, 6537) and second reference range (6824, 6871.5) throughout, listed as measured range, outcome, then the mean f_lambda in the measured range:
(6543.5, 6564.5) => 1.7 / 0.777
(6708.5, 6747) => 0.3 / 0.811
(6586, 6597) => 0.2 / 0.821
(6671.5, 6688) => 0.2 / 0.817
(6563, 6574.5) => 1.2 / 0.758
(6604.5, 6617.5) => 0.0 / 0.838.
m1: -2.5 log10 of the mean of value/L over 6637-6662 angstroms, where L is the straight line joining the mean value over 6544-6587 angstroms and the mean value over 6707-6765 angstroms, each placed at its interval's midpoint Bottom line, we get -0.03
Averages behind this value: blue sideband 0.793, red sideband 0.811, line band 0.823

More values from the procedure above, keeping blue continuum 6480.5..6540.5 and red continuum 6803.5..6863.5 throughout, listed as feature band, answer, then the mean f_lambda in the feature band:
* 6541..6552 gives 0.01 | 0.84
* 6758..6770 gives 0.00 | 0.808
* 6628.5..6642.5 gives 0.01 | 0.823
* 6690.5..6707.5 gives 0.00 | 0.819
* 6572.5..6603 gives 0.01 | 0.83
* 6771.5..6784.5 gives 0.00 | 0.804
